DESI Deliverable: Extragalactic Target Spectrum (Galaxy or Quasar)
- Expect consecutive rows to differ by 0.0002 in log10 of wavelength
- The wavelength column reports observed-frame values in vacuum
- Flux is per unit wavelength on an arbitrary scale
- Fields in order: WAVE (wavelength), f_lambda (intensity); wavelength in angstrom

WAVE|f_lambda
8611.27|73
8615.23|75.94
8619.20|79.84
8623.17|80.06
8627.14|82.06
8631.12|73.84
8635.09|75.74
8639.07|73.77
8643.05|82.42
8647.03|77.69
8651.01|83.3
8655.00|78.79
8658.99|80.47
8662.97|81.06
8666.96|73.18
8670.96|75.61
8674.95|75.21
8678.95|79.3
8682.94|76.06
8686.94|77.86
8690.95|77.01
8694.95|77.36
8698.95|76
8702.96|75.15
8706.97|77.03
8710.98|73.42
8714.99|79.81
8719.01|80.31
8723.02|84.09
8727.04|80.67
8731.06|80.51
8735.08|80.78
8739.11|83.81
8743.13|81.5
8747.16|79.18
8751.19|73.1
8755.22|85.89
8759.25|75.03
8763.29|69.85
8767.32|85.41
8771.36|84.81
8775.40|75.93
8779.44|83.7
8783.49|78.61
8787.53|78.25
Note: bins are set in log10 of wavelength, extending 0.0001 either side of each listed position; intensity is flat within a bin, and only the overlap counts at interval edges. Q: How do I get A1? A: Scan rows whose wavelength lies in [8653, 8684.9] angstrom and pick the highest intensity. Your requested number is 81.06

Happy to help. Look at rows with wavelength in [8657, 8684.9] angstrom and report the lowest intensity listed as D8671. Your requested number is 73.18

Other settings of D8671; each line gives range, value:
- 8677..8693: 76.06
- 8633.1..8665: 73.77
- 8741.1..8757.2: 73.1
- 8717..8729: 80.31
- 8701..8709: 75.15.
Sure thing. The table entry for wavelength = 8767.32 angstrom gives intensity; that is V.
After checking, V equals 85.41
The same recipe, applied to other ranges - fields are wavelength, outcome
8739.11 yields 83.81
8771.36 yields 84.81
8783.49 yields 78.61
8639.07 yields 73.77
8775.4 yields 75.93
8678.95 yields 79.3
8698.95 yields 76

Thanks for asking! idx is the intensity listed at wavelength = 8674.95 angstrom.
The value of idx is 75.21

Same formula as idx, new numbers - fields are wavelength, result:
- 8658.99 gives 80.47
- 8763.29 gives 69.85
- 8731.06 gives 80.51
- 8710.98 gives 73.42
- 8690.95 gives 77.01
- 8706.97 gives 77.03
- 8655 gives 78.79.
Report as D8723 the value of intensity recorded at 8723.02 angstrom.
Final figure 84.09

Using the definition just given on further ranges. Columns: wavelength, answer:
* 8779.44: 83.7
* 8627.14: 82.06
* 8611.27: 73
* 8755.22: 85.89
